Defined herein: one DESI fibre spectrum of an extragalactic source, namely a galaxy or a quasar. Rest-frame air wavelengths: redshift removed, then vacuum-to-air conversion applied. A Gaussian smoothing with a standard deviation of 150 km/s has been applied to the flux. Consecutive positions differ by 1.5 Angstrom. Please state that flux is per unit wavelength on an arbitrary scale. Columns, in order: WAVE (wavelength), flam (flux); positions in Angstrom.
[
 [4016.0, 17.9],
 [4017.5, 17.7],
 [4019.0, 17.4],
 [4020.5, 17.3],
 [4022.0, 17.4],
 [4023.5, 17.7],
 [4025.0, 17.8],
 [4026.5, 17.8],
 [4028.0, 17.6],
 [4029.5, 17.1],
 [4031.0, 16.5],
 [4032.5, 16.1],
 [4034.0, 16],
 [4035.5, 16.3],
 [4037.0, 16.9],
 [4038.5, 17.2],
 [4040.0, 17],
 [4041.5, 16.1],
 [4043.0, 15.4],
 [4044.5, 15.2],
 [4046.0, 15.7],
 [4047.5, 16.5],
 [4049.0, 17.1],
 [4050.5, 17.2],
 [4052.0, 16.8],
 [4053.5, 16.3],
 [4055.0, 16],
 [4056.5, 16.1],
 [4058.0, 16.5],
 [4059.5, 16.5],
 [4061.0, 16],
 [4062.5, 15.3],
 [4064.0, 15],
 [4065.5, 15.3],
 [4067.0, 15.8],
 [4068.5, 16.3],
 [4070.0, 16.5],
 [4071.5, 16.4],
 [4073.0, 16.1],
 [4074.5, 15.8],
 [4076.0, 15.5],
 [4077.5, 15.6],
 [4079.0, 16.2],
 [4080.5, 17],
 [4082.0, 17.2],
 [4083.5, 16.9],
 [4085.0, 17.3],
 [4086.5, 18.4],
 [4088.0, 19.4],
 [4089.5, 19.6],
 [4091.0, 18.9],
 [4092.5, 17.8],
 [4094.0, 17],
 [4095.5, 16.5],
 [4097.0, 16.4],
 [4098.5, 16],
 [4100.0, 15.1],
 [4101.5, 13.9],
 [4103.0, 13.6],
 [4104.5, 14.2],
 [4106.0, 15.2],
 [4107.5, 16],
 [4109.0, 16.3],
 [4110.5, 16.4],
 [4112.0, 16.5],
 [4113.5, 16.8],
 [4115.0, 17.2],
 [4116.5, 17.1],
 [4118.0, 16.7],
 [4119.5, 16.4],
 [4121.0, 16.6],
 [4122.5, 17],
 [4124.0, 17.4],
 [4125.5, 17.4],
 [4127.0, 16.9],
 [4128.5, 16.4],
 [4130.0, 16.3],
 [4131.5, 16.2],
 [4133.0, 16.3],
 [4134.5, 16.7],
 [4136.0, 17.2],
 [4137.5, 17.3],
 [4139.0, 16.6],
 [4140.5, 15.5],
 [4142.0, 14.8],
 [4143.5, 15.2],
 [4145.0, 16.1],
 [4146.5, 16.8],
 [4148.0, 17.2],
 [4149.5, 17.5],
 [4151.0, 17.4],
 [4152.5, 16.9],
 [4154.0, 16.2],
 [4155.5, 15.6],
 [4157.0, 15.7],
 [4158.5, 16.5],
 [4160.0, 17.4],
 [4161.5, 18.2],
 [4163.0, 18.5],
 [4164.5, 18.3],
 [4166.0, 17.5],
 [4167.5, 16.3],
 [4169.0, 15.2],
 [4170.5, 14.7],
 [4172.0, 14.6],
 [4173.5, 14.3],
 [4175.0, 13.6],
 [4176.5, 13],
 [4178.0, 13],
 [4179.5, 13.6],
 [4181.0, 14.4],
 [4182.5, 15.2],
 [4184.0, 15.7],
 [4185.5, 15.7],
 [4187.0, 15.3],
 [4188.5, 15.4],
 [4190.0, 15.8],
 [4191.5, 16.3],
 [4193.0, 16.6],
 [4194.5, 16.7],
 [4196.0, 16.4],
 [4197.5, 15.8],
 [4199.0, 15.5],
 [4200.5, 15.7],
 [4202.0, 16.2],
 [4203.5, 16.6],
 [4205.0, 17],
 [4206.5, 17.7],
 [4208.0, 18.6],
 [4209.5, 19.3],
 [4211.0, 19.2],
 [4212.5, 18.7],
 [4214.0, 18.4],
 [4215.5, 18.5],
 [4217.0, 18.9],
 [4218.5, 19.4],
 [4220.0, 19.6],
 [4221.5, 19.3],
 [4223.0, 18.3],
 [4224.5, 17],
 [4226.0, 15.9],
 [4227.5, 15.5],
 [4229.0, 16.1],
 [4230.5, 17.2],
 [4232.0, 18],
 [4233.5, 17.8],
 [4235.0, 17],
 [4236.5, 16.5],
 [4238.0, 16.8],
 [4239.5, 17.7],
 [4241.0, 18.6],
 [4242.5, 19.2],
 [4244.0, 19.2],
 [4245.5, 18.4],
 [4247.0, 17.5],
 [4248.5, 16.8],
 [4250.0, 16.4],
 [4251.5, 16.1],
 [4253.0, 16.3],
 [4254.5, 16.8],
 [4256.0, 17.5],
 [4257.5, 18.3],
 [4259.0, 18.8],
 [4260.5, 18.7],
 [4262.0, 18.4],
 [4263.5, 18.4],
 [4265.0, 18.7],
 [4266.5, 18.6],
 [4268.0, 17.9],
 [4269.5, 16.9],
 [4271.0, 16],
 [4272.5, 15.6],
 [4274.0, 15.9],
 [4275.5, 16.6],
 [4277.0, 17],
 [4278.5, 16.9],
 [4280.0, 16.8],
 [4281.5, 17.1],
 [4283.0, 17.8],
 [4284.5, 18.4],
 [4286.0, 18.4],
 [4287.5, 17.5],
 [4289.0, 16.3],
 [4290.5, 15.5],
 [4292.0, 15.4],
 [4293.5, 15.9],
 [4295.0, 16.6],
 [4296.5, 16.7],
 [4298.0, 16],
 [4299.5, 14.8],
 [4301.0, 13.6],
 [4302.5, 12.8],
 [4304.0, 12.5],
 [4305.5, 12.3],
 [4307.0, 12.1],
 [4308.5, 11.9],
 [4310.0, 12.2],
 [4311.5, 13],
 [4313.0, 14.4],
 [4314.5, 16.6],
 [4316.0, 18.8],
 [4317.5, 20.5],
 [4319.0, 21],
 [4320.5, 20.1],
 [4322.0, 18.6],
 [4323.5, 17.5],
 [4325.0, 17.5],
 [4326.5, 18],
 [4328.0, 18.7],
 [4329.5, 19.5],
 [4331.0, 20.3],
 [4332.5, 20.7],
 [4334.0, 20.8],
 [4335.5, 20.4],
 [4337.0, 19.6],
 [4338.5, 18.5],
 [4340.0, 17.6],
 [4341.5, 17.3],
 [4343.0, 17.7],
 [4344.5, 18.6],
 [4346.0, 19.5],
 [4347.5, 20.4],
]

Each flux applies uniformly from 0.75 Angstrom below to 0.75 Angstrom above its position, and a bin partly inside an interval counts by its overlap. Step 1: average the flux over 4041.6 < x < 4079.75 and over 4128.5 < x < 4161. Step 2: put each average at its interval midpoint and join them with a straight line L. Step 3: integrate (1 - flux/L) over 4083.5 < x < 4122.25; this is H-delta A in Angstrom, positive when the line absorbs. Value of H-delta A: -0.9 Angstrom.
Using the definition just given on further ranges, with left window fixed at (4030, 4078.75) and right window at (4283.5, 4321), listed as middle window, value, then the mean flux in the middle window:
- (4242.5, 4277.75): -3.7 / 17.5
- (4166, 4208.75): 1.0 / 15.6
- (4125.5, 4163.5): -1.5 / 16.6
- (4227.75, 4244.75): -1.9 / 17.6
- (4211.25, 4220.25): -1.7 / 18.9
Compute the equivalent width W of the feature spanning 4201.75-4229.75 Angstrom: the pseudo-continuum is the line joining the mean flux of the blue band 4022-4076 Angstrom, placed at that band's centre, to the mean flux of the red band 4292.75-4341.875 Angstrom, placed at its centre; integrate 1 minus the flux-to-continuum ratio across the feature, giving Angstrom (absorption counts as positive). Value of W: -2.1 Angstrom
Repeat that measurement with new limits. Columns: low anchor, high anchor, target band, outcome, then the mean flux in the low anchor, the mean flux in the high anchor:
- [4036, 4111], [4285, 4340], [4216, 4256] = -2.1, 16.3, 16.8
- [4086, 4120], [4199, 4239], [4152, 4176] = 1.3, 16.6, 17.6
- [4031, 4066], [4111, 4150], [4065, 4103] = -0.6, 16.2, 16.6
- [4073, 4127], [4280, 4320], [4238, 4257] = -1.8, 16.6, 15.7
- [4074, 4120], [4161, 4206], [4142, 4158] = -0.4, 16.6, 15.7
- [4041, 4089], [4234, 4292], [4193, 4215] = -0.2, 16.4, 17.4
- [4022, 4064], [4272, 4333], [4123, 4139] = -0.3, 16.5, 16.5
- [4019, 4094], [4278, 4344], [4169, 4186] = 2.5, 16.7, 16.9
